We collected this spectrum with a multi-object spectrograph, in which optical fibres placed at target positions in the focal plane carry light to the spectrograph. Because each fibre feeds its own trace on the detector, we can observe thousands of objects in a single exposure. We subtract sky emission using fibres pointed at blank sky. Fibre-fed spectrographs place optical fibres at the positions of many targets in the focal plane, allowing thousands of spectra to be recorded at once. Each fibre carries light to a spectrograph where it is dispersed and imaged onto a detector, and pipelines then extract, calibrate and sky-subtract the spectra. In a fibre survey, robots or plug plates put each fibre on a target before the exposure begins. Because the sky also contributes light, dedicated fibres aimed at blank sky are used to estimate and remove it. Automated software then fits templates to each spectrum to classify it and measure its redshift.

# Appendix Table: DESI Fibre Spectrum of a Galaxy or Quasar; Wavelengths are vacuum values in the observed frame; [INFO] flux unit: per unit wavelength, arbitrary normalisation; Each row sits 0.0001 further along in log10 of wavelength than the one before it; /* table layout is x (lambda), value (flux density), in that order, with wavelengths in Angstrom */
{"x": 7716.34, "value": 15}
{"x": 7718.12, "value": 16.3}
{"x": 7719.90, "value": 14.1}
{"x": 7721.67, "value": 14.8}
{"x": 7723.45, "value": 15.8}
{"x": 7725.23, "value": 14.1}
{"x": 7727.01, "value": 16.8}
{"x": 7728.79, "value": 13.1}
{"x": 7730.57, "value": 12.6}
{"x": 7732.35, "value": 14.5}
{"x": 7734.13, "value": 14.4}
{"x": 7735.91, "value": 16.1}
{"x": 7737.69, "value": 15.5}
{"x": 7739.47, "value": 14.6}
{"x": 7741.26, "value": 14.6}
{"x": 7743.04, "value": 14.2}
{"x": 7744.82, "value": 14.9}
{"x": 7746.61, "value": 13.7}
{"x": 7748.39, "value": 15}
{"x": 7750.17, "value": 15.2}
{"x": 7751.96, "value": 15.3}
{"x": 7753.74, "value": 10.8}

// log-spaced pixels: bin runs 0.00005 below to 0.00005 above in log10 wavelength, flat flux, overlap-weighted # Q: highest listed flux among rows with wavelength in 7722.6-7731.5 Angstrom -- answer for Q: 16.8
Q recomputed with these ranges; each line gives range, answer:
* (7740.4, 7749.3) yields 15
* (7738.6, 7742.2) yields 14.6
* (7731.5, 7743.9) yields 16.1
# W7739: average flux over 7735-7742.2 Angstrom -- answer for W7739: 15.2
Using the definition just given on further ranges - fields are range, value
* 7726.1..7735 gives 14.3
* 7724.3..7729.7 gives 14.7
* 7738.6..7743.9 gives 14.5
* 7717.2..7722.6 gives 15.1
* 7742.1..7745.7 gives 14.6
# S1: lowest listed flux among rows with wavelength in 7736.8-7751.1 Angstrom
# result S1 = 13.7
